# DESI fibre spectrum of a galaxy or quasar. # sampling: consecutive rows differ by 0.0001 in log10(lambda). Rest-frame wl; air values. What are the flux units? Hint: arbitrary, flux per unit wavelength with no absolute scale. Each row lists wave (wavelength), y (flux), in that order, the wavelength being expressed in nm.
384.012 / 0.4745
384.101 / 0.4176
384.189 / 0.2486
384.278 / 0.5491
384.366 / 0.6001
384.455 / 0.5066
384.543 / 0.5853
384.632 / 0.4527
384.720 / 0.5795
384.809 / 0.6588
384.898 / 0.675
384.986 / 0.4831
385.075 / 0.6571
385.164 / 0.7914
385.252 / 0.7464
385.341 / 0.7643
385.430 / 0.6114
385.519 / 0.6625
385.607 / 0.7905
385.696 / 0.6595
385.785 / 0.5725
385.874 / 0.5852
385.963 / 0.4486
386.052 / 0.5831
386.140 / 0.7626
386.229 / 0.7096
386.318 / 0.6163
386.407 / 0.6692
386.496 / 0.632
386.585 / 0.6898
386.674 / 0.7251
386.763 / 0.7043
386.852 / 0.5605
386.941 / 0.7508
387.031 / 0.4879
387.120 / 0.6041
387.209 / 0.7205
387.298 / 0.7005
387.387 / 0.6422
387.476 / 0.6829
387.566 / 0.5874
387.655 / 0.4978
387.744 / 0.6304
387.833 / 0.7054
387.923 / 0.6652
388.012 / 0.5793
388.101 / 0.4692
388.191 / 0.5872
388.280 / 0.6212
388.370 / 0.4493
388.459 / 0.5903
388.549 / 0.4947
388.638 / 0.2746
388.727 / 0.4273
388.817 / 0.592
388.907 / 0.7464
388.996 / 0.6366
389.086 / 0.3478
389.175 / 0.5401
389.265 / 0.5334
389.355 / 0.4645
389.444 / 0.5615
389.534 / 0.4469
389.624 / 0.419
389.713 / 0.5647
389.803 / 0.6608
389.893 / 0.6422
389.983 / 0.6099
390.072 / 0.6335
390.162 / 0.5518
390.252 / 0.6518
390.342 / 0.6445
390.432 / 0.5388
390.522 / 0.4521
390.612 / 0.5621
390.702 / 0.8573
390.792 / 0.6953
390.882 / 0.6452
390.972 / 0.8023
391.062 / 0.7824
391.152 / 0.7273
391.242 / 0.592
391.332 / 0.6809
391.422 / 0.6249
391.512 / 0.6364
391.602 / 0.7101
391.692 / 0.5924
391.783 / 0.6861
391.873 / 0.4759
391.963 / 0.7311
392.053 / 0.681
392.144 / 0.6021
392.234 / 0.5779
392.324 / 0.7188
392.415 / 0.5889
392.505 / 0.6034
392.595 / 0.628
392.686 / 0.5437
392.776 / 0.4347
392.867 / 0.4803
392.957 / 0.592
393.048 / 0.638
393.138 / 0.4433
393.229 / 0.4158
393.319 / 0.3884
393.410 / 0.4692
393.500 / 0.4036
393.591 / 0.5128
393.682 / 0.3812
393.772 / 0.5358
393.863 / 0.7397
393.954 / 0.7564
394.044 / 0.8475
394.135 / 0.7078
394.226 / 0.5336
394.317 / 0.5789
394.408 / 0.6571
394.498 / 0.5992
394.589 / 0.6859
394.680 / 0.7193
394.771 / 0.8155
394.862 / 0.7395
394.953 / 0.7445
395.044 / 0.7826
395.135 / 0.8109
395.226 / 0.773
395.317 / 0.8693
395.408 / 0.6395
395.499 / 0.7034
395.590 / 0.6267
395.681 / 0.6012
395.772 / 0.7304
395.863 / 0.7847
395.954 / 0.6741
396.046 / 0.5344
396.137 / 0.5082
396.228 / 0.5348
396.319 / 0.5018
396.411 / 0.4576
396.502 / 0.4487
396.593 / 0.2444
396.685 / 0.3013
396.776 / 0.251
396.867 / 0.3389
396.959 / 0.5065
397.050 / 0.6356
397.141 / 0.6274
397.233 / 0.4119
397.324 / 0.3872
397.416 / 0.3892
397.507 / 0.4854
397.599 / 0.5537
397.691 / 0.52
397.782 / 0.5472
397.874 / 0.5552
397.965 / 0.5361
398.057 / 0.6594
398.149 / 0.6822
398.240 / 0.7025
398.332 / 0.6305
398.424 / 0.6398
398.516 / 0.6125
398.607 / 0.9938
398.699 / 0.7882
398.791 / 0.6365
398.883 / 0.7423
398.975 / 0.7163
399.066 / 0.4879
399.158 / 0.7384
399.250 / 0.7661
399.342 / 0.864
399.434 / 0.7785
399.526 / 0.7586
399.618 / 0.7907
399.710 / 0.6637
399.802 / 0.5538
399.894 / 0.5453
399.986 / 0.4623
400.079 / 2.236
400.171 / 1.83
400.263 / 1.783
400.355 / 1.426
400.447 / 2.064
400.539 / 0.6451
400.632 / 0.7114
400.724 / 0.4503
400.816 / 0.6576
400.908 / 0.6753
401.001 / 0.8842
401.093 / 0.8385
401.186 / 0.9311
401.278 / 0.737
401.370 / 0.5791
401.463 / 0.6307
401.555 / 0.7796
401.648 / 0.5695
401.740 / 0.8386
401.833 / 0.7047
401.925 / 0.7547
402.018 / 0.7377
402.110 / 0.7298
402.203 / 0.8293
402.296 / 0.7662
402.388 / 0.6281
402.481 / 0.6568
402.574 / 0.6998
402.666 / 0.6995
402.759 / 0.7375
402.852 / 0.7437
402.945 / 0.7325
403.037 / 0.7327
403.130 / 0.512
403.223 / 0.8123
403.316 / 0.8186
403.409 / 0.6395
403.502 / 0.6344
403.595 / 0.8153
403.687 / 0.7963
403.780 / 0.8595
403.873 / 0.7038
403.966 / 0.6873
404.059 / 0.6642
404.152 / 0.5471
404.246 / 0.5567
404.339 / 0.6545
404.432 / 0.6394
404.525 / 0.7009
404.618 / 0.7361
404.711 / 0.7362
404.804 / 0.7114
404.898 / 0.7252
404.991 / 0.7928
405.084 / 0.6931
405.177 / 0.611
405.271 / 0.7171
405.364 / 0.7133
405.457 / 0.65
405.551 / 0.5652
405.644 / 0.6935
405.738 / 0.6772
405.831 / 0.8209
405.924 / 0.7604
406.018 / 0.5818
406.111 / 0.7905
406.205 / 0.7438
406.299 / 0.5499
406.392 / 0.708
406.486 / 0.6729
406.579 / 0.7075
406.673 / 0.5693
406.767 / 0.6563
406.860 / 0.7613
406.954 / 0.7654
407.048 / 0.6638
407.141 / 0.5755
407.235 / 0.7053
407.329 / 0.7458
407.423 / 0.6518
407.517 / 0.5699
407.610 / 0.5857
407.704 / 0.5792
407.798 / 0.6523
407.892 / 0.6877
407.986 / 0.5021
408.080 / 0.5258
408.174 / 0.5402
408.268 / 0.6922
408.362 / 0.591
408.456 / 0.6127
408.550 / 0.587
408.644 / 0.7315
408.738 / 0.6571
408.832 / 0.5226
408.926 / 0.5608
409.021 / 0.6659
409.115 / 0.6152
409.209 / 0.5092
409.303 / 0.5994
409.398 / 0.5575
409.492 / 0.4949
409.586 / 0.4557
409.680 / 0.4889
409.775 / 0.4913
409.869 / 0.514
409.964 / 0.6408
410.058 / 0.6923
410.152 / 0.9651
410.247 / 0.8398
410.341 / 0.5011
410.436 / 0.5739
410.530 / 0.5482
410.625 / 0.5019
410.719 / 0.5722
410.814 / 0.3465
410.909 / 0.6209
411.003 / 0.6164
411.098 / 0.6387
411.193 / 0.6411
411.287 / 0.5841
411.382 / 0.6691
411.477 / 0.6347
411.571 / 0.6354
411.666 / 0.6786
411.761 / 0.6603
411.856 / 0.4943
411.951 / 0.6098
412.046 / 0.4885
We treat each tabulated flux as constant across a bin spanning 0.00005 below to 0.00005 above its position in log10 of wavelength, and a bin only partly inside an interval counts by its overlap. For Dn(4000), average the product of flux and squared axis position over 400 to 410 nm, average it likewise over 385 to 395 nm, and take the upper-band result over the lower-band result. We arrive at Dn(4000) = 1.3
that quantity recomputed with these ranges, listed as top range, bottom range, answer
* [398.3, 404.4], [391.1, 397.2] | 1.37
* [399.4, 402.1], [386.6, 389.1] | 1.61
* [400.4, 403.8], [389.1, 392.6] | 1.30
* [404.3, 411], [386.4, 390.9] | 1.19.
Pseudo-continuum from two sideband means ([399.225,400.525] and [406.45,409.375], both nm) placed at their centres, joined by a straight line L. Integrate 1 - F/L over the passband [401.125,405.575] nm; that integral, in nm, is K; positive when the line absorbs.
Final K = 0.923 nm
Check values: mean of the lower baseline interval 1.1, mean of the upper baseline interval 0.627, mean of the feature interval 0.708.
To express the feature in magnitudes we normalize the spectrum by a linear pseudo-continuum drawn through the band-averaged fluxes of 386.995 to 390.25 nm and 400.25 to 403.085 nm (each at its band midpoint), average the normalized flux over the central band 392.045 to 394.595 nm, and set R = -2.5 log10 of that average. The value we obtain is 0.14 mag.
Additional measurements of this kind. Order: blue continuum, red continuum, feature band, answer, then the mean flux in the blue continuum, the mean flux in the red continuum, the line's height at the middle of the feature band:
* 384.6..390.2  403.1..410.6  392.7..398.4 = 0.08 mag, 0.602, 0.653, 0.623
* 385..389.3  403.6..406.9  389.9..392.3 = -0.02 mag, 0.614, 0.692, 0.631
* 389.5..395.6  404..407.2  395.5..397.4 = 0.25 mag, 0.627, 0.68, 0.643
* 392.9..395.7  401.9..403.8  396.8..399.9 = 0.10 mag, 0.636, 0.728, 0.68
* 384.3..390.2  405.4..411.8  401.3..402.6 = -0.15 mag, 0.6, 0.626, 0.618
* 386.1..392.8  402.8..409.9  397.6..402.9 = -0.24 mag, 0.609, 0.654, 0.638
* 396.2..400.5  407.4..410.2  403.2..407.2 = -0.09 mag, 0.72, 0.598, 0.64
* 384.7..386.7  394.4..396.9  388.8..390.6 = 0.14 mag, 0.656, 0.611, 0.637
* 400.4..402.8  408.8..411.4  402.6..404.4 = 0.04 mag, 0.767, 0.586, 0.727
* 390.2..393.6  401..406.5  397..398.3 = 0.19 mag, 0.601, 0.709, 0.653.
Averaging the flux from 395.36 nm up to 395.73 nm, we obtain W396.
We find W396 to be 0.646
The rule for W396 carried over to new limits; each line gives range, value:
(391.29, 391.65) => 0.663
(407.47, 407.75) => 0.58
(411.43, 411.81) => 0.652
